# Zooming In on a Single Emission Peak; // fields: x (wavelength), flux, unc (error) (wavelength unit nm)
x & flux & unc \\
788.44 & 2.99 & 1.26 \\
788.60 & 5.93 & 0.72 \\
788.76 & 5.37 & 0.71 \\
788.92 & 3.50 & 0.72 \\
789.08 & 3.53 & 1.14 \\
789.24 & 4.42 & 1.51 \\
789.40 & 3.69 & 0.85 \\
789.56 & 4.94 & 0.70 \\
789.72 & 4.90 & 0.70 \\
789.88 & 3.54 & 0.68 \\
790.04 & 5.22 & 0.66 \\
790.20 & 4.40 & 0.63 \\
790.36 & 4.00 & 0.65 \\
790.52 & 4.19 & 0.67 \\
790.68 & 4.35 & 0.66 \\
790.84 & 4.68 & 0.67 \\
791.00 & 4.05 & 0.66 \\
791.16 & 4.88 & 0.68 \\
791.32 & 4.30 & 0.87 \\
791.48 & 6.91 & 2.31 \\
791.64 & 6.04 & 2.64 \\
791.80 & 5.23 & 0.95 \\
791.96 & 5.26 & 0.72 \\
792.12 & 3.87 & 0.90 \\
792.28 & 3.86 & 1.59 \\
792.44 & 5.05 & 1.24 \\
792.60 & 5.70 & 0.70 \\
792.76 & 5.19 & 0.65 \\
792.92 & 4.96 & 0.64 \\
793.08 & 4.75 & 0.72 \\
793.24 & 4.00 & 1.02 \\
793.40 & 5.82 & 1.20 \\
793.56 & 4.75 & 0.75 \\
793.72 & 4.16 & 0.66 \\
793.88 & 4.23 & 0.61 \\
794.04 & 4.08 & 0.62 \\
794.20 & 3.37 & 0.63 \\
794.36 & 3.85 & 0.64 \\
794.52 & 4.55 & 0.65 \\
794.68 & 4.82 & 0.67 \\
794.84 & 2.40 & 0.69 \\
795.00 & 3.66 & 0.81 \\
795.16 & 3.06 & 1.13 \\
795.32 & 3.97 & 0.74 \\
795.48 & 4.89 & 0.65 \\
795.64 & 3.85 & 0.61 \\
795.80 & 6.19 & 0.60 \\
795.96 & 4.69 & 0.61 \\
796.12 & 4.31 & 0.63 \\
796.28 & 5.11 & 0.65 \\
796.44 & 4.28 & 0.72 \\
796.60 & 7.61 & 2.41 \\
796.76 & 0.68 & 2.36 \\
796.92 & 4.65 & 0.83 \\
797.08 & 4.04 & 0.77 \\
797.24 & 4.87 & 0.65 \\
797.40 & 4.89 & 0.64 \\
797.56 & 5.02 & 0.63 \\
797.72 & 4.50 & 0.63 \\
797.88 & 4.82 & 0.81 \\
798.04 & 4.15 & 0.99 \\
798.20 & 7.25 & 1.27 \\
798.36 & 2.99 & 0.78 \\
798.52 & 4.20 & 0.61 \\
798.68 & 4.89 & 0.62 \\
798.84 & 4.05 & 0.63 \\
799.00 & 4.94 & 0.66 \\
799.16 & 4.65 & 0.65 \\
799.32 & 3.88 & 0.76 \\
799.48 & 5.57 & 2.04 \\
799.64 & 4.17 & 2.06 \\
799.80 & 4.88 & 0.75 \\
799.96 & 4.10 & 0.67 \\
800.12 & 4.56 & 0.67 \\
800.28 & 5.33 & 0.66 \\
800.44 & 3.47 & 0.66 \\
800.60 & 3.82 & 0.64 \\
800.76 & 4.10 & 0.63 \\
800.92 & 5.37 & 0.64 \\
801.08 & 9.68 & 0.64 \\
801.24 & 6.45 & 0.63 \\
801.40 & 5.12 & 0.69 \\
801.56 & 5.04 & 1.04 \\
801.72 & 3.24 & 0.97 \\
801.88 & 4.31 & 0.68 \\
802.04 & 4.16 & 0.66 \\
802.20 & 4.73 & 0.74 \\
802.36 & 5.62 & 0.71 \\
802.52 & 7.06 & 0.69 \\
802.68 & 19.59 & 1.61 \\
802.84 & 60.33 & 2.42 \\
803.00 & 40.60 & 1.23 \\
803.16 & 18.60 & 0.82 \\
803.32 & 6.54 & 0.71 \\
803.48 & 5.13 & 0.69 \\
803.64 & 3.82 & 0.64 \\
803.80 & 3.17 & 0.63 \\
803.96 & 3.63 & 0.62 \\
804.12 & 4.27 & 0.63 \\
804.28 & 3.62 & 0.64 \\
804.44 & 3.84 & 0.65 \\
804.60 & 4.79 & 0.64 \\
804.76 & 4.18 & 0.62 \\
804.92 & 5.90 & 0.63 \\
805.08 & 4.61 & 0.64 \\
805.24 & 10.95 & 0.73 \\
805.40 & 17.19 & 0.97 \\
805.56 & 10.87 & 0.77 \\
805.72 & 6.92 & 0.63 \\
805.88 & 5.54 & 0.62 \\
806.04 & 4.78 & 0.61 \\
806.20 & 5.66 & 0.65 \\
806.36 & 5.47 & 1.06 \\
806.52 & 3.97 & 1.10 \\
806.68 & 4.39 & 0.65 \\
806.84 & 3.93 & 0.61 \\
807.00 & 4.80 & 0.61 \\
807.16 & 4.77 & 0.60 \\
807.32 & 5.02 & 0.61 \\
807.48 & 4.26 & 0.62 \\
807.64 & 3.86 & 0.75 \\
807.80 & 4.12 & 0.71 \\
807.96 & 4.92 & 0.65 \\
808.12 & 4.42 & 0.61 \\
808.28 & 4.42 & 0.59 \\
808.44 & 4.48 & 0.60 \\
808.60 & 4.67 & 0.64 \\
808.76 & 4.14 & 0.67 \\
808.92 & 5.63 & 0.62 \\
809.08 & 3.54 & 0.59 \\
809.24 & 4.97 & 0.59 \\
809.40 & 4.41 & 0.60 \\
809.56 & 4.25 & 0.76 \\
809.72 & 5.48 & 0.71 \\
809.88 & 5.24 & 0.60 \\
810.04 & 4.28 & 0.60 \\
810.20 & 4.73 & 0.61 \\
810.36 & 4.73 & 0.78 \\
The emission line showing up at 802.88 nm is H-alpha 6563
